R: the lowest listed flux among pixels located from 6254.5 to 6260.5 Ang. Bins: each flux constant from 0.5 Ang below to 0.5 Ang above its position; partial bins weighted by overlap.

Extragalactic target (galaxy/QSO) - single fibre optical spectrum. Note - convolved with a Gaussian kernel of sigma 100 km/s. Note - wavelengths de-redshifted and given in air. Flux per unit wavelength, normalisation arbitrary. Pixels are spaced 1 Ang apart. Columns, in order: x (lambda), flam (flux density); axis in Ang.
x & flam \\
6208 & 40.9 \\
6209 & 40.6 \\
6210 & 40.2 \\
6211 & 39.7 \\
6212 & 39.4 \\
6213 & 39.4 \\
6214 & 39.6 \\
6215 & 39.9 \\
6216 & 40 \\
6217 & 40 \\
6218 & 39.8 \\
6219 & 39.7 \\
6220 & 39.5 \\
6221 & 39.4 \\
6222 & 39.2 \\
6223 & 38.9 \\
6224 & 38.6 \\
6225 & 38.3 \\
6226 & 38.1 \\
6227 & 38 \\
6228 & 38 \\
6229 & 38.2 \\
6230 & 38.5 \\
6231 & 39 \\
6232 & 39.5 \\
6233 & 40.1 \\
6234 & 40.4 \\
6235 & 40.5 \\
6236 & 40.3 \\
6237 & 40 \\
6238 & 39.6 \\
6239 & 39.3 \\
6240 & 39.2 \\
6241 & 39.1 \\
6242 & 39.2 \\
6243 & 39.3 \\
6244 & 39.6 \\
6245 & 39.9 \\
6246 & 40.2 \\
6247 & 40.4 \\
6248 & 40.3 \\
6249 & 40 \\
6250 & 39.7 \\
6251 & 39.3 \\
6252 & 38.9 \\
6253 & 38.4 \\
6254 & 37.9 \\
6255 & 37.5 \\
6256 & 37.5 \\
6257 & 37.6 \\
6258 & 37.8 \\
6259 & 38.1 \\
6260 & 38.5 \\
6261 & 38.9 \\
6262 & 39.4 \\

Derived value 37.5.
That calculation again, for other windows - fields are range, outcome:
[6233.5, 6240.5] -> 39.2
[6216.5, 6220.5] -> 39.5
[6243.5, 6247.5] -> 39.6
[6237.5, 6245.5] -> 39.1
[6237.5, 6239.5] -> 39.3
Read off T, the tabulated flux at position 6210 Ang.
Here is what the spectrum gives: 40.2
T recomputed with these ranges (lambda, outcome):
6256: 37.5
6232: 39.5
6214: 39.6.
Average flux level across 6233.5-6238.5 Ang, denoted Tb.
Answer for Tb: 40.2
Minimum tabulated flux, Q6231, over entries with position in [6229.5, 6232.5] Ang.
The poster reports 38.5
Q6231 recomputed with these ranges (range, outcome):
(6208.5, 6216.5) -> 39.4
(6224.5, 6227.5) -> 38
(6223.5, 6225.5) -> 38.3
